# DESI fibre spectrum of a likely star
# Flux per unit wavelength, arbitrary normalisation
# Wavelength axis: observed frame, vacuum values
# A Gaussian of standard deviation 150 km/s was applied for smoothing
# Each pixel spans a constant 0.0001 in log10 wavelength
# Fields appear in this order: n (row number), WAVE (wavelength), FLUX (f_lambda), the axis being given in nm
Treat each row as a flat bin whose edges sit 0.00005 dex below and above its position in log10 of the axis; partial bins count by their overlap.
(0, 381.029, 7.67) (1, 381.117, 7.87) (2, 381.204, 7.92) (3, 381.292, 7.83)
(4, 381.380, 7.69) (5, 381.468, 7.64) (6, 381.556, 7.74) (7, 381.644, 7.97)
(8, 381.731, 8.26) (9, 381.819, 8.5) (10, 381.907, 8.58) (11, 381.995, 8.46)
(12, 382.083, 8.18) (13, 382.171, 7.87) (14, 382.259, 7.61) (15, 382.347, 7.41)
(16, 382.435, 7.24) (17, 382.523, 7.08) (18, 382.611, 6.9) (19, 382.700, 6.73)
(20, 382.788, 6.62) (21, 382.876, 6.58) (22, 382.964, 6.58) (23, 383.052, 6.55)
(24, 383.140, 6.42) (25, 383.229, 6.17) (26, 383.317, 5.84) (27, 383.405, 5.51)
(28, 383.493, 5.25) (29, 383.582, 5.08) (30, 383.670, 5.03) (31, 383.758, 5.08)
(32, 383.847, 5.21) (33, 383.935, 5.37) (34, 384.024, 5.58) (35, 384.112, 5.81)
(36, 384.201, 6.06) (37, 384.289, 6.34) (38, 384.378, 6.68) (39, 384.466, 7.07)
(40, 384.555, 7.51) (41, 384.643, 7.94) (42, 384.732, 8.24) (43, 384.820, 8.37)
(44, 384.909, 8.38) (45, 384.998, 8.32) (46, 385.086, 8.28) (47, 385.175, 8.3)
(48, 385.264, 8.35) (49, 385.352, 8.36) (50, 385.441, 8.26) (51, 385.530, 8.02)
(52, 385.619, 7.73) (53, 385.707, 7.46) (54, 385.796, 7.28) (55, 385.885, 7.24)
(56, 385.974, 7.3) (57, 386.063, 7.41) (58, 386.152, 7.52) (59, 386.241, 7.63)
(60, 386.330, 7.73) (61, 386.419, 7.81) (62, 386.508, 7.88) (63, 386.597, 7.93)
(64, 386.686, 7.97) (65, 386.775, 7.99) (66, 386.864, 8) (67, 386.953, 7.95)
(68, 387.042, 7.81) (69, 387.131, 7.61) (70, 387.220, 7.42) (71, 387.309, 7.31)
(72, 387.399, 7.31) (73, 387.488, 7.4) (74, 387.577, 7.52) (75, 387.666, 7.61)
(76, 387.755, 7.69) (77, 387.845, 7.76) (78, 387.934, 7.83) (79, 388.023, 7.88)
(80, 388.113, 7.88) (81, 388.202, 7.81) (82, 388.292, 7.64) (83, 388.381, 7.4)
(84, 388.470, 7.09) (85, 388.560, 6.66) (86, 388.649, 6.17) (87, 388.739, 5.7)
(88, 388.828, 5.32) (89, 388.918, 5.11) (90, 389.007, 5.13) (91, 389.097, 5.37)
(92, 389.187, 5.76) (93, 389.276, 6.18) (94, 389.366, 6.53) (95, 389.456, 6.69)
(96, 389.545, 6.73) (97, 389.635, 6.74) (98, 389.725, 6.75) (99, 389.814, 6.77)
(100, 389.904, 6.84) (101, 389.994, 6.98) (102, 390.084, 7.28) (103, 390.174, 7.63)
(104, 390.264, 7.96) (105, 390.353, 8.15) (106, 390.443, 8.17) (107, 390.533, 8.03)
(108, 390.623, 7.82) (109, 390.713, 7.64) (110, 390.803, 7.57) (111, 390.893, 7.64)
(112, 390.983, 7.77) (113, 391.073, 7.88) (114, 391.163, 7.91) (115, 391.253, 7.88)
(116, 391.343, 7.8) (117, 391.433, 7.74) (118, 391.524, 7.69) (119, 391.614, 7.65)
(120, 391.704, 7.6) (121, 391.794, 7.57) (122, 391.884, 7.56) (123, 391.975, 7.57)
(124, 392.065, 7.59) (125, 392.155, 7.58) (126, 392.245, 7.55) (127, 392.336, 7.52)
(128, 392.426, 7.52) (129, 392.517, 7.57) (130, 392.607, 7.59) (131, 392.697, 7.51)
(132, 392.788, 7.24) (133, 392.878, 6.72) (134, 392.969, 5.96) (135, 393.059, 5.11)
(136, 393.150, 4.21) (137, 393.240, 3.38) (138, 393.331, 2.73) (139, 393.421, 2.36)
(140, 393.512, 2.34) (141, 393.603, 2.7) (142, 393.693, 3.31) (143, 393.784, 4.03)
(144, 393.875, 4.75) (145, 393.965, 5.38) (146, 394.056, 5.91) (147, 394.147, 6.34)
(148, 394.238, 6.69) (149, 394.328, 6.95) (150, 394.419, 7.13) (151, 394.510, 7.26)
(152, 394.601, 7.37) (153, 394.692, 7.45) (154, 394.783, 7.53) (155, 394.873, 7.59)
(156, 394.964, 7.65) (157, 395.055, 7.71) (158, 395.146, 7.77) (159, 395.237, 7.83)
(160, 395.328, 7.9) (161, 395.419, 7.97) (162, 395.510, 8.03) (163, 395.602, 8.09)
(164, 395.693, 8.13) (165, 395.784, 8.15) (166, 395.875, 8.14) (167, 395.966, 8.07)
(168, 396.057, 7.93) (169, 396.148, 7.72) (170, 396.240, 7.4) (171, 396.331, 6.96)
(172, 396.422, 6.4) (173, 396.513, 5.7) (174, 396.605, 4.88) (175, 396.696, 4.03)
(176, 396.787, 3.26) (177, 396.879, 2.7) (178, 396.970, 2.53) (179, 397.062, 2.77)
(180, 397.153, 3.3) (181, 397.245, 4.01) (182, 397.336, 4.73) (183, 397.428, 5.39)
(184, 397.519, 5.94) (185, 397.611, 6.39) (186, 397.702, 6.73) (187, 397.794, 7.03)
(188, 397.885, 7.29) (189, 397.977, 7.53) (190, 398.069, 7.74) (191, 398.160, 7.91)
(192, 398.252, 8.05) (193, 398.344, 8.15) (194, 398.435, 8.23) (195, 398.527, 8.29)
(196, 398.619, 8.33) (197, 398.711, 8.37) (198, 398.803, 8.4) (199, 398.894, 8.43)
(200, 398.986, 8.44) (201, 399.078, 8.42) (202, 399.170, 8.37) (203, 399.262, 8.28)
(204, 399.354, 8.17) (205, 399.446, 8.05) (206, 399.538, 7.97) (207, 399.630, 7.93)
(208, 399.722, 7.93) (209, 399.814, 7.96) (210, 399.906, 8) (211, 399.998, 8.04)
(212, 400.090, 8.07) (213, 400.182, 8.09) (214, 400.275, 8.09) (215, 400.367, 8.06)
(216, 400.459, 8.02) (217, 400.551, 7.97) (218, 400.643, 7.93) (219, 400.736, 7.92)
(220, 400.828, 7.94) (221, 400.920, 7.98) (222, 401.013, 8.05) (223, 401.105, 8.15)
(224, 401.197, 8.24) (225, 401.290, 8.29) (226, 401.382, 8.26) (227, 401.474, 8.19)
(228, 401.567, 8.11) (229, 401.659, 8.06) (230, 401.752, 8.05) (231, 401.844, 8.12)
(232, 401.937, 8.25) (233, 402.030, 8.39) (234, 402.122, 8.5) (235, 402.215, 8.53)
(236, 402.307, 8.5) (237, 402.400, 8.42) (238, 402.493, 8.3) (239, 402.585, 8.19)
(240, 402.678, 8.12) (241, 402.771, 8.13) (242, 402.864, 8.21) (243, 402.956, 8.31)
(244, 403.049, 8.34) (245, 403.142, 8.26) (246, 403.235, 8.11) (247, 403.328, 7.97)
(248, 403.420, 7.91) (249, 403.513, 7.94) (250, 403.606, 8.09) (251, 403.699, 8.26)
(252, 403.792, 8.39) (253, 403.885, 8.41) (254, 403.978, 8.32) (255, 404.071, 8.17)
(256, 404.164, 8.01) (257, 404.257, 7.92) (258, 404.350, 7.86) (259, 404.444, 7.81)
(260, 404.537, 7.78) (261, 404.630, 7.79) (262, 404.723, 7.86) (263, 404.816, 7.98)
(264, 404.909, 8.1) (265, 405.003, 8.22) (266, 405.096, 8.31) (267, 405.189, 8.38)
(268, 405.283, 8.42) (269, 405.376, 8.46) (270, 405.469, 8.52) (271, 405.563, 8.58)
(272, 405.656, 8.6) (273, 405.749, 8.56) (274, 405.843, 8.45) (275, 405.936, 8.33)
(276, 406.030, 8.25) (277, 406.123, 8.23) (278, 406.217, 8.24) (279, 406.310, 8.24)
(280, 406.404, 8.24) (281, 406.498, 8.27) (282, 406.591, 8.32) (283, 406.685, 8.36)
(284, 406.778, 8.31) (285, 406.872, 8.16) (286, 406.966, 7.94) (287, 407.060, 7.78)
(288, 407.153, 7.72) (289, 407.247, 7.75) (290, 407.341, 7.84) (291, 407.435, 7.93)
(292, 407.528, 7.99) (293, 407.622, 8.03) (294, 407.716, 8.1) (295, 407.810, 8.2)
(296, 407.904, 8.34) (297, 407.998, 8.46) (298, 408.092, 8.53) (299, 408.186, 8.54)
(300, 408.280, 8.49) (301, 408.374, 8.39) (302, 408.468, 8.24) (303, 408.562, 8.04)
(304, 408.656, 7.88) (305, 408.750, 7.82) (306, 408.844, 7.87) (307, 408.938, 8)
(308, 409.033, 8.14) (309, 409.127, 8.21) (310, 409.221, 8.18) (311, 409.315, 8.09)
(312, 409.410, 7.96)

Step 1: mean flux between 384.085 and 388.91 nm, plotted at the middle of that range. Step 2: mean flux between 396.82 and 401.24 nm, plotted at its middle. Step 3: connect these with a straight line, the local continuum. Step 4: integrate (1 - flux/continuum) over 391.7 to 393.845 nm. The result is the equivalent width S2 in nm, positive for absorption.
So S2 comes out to 0.457 nm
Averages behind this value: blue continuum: 7.5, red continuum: 7.29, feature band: 5.82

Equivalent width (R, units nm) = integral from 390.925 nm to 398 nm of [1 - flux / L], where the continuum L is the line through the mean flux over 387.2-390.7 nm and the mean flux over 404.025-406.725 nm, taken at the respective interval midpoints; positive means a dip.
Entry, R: 0.97 nm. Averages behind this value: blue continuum 7.03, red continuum 8.21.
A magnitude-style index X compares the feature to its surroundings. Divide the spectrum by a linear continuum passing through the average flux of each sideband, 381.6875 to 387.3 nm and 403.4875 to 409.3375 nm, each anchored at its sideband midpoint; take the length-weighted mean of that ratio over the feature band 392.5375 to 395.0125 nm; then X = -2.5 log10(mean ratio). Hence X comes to 0.32 mag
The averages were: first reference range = 7.23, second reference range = 8.17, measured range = 5.7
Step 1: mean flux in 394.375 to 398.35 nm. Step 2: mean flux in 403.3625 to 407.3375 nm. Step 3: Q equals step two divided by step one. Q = 1.23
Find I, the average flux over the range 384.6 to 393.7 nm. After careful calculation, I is 7.12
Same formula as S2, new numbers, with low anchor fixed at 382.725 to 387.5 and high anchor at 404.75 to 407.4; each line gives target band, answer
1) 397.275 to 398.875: 0.10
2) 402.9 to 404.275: -0.01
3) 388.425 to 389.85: 0.23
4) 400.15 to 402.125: -0.04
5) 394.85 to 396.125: -0.04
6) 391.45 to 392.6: -0.01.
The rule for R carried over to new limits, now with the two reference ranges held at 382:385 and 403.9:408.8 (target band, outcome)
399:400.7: -0.07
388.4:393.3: 0.13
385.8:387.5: -0.19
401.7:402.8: -0.05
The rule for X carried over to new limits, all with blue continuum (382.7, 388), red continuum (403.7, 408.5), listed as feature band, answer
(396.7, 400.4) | 0.12 mag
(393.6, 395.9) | 0.11 mag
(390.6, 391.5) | -0.04 mag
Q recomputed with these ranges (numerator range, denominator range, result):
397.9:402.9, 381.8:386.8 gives 1.14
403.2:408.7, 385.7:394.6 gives 1.19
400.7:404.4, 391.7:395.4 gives 1.29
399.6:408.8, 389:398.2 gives 1.24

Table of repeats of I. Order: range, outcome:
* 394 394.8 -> 6.91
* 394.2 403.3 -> 7.48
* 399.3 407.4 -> 8.15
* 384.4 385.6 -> 8.07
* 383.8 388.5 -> 7.52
